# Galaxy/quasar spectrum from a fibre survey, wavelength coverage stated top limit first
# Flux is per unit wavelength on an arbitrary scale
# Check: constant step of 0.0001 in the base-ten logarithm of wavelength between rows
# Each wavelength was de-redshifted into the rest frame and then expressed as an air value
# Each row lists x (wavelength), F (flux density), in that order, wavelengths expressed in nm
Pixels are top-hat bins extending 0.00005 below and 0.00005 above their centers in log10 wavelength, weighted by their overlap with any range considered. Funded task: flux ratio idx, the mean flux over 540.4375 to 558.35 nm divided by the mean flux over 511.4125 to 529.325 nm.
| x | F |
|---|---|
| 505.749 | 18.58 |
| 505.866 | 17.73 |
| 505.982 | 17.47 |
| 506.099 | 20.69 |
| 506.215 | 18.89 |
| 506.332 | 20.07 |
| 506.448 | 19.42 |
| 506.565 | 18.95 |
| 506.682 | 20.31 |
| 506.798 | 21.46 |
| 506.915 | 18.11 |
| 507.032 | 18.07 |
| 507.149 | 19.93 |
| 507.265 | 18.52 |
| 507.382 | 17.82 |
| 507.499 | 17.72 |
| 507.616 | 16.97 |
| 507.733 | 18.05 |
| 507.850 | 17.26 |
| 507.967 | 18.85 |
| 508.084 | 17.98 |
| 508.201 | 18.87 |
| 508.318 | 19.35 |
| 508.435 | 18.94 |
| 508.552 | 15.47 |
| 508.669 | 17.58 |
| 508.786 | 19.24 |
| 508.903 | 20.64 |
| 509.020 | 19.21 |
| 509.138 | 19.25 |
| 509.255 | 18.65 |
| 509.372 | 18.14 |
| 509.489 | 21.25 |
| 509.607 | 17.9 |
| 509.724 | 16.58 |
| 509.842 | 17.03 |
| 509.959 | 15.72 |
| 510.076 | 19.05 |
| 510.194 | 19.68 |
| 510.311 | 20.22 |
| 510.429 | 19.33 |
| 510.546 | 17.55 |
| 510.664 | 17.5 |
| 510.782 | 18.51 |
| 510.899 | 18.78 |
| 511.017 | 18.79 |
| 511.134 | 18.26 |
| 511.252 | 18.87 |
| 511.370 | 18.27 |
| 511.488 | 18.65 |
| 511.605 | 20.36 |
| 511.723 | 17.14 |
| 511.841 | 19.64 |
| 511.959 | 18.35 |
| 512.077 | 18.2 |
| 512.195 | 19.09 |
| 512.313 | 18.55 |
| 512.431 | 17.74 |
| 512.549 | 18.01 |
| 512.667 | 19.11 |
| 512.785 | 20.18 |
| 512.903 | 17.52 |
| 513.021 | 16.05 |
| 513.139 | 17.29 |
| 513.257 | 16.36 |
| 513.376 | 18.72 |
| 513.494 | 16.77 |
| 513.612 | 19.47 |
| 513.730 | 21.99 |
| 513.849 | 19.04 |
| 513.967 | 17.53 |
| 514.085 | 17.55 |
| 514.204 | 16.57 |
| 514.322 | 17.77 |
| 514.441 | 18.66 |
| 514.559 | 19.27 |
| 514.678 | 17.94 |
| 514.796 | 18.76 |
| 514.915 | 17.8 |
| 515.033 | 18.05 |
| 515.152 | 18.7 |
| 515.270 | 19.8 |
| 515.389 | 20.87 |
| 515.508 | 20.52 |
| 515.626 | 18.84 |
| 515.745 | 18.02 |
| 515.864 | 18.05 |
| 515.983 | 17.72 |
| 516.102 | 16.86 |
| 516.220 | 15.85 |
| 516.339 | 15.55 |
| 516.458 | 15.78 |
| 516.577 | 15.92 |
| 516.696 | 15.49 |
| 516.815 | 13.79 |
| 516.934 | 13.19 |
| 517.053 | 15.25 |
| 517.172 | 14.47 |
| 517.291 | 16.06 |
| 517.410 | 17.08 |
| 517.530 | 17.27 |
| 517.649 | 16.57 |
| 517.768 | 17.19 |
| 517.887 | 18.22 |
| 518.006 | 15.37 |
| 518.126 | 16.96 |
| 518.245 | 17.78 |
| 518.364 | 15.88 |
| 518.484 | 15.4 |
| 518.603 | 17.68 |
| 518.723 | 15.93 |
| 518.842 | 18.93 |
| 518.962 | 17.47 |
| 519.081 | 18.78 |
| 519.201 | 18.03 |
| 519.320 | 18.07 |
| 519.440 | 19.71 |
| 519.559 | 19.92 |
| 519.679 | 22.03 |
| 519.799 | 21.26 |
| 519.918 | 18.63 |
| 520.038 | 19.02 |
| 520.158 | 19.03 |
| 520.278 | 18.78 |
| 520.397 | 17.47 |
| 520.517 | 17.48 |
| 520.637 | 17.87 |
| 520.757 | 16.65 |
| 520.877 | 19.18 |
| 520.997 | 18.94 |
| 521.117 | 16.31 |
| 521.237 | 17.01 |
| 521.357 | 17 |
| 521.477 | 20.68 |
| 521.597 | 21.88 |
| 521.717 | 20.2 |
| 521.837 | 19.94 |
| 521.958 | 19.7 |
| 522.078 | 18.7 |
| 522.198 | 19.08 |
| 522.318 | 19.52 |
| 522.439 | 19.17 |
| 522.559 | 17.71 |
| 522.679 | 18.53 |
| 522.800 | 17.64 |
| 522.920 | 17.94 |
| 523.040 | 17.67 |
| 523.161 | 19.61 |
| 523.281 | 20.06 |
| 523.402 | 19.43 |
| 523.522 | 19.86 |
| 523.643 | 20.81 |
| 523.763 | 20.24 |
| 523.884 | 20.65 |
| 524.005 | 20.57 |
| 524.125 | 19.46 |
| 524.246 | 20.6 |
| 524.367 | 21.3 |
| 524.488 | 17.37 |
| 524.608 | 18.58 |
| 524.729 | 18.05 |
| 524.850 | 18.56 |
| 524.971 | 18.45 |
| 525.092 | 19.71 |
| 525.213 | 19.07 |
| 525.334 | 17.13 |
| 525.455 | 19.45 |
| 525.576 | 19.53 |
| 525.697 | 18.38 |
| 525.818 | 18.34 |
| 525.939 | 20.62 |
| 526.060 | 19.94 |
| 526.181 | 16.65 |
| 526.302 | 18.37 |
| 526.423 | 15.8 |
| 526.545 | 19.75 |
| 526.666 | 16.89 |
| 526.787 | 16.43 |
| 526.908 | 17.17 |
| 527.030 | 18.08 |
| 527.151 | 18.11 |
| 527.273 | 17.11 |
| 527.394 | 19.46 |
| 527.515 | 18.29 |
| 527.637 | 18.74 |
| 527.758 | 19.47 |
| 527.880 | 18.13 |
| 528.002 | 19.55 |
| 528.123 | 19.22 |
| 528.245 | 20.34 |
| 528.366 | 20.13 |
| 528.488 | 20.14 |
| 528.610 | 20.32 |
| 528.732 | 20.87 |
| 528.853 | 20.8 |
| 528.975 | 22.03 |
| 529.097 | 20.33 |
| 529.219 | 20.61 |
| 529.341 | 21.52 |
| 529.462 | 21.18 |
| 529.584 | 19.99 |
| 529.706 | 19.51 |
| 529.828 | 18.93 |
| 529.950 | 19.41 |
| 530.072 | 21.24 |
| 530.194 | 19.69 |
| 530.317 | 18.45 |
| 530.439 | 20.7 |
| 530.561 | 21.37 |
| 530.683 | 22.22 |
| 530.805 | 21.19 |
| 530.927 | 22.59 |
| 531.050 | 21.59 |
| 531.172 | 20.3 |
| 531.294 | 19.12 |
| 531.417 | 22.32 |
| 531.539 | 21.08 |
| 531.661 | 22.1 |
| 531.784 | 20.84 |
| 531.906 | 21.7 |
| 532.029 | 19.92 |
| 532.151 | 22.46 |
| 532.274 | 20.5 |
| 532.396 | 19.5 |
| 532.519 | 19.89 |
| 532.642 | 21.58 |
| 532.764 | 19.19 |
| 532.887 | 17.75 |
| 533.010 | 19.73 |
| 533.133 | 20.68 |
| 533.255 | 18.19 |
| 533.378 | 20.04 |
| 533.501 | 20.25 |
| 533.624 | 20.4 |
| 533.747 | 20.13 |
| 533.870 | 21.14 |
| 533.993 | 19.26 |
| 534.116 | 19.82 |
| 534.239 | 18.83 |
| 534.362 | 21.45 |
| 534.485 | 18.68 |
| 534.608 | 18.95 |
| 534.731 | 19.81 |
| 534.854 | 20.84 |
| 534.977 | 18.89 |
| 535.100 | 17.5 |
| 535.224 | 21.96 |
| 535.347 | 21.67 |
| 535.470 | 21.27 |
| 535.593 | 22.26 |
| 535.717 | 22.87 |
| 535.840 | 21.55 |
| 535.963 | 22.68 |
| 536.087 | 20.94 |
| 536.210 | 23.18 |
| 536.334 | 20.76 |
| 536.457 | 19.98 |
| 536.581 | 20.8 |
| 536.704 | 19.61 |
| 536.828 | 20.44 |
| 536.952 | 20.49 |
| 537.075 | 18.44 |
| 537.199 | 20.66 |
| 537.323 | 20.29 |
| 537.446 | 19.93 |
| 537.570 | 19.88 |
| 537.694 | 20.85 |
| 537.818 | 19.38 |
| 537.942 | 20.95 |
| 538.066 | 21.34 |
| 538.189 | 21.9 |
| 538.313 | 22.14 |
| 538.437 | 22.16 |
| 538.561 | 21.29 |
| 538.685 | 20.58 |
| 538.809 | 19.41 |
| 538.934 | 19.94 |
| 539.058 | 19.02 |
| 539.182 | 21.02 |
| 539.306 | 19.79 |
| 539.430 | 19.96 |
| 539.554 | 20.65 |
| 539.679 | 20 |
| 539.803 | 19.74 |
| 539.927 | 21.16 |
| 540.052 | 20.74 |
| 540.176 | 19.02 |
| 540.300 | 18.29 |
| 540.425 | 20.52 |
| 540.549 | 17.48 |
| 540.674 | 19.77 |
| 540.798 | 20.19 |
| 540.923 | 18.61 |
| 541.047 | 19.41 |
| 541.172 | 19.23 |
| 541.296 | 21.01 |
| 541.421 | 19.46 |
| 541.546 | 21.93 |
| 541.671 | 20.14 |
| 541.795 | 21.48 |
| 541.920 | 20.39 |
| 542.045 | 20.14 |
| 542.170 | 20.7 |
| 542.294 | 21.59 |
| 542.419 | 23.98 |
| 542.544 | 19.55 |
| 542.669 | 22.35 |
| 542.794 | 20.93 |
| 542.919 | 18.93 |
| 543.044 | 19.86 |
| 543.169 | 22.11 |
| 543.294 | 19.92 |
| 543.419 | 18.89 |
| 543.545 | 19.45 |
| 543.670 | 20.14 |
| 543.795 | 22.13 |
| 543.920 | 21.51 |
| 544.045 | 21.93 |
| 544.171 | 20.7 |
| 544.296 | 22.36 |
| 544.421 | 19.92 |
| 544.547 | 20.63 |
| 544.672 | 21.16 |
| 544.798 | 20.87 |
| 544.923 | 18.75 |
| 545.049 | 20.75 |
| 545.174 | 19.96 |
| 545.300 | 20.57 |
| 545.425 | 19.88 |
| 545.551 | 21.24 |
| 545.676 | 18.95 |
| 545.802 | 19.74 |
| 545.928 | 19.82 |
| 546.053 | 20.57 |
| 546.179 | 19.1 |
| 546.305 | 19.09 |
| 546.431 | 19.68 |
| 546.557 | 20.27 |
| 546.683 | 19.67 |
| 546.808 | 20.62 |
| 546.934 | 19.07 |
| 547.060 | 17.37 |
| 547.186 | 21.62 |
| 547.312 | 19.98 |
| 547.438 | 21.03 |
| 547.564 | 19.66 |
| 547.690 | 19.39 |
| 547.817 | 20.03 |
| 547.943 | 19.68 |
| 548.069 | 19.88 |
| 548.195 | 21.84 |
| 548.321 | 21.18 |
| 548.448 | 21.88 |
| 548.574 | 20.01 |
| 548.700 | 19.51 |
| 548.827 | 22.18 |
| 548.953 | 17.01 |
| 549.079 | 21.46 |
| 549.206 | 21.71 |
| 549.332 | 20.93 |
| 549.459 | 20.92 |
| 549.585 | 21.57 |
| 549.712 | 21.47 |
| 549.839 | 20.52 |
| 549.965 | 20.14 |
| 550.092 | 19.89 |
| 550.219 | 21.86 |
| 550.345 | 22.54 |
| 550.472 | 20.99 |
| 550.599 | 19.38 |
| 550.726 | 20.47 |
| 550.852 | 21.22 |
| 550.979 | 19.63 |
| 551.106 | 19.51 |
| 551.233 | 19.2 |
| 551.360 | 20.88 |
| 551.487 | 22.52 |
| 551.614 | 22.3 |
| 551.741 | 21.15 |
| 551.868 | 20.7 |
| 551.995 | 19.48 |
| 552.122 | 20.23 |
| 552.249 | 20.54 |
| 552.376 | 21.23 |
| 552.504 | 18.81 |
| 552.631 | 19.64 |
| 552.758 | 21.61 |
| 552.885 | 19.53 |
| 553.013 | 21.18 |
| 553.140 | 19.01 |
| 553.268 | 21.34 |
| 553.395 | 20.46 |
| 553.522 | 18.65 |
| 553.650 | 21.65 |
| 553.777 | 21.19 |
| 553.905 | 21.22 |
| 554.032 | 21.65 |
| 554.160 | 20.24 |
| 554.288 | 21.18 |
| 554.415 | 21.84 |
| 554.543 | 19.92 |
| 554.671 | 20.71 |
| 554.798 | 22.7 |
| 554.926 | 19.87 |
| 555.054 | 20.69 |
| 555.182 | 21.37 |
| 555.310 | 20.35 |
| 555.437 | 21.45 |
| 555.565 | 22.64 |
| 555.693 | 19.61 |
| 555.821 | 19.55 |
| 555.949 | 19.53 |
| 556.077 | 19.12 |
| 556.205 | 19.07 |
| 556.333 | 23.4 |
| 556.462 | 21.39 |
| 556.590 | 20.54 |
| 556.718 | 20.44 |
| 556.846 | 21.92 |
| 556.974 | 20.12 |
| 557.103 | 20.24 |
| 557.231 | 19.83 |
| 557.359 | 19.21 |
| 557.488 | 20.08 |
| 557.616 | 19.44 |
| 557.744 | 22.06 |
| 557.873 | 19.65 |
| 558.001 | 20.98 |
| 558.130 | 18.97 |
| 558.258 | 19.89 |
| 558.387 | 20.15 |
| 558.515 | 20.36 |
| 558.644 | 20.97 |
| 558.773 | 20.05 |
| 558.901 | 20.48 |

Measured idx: 1.11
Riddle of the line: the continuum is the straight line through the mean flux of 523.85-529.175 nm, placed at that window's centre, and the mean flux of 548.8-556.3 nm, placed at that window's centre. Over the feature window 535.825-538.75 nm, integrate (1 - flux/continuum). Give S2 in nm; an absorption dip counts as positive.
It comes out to -0.17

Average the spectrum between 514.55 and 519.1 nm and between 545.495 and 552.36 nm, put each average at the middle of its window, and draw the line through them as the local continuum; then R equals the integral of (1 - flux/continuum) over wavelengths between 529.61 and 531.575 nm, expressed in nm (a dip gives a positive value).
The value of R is -0.22 nm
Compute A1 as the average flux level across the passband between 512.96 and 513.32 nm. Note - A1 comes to 16.6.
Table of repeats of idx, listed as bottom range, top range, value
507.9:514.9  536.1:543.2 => 1.11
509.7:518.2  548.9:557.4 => 1.16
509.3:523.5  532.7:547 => 1.12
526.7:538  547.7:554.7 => 1.02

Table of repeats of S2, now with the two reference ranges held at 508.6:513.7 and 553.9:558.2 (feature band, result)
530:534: -0.22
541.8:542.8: -0.06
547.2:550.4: -0.06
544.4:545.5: -0.01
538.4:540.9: -0.02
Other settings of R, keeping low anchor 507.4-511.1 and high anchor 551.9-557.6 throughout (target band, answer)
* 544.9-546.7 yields 0.02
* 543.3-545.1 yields -0.05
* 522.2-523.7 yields 0.00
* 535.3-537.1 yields -0.14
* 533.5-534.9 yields -0.03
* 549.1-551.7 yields -0.07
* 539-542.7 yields -0.06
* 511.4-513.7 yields 0.03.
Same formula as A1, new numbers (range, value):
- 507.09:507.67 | 18.2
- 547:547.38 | 19.7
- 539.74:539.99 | 20.4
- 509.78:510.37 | 18.3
